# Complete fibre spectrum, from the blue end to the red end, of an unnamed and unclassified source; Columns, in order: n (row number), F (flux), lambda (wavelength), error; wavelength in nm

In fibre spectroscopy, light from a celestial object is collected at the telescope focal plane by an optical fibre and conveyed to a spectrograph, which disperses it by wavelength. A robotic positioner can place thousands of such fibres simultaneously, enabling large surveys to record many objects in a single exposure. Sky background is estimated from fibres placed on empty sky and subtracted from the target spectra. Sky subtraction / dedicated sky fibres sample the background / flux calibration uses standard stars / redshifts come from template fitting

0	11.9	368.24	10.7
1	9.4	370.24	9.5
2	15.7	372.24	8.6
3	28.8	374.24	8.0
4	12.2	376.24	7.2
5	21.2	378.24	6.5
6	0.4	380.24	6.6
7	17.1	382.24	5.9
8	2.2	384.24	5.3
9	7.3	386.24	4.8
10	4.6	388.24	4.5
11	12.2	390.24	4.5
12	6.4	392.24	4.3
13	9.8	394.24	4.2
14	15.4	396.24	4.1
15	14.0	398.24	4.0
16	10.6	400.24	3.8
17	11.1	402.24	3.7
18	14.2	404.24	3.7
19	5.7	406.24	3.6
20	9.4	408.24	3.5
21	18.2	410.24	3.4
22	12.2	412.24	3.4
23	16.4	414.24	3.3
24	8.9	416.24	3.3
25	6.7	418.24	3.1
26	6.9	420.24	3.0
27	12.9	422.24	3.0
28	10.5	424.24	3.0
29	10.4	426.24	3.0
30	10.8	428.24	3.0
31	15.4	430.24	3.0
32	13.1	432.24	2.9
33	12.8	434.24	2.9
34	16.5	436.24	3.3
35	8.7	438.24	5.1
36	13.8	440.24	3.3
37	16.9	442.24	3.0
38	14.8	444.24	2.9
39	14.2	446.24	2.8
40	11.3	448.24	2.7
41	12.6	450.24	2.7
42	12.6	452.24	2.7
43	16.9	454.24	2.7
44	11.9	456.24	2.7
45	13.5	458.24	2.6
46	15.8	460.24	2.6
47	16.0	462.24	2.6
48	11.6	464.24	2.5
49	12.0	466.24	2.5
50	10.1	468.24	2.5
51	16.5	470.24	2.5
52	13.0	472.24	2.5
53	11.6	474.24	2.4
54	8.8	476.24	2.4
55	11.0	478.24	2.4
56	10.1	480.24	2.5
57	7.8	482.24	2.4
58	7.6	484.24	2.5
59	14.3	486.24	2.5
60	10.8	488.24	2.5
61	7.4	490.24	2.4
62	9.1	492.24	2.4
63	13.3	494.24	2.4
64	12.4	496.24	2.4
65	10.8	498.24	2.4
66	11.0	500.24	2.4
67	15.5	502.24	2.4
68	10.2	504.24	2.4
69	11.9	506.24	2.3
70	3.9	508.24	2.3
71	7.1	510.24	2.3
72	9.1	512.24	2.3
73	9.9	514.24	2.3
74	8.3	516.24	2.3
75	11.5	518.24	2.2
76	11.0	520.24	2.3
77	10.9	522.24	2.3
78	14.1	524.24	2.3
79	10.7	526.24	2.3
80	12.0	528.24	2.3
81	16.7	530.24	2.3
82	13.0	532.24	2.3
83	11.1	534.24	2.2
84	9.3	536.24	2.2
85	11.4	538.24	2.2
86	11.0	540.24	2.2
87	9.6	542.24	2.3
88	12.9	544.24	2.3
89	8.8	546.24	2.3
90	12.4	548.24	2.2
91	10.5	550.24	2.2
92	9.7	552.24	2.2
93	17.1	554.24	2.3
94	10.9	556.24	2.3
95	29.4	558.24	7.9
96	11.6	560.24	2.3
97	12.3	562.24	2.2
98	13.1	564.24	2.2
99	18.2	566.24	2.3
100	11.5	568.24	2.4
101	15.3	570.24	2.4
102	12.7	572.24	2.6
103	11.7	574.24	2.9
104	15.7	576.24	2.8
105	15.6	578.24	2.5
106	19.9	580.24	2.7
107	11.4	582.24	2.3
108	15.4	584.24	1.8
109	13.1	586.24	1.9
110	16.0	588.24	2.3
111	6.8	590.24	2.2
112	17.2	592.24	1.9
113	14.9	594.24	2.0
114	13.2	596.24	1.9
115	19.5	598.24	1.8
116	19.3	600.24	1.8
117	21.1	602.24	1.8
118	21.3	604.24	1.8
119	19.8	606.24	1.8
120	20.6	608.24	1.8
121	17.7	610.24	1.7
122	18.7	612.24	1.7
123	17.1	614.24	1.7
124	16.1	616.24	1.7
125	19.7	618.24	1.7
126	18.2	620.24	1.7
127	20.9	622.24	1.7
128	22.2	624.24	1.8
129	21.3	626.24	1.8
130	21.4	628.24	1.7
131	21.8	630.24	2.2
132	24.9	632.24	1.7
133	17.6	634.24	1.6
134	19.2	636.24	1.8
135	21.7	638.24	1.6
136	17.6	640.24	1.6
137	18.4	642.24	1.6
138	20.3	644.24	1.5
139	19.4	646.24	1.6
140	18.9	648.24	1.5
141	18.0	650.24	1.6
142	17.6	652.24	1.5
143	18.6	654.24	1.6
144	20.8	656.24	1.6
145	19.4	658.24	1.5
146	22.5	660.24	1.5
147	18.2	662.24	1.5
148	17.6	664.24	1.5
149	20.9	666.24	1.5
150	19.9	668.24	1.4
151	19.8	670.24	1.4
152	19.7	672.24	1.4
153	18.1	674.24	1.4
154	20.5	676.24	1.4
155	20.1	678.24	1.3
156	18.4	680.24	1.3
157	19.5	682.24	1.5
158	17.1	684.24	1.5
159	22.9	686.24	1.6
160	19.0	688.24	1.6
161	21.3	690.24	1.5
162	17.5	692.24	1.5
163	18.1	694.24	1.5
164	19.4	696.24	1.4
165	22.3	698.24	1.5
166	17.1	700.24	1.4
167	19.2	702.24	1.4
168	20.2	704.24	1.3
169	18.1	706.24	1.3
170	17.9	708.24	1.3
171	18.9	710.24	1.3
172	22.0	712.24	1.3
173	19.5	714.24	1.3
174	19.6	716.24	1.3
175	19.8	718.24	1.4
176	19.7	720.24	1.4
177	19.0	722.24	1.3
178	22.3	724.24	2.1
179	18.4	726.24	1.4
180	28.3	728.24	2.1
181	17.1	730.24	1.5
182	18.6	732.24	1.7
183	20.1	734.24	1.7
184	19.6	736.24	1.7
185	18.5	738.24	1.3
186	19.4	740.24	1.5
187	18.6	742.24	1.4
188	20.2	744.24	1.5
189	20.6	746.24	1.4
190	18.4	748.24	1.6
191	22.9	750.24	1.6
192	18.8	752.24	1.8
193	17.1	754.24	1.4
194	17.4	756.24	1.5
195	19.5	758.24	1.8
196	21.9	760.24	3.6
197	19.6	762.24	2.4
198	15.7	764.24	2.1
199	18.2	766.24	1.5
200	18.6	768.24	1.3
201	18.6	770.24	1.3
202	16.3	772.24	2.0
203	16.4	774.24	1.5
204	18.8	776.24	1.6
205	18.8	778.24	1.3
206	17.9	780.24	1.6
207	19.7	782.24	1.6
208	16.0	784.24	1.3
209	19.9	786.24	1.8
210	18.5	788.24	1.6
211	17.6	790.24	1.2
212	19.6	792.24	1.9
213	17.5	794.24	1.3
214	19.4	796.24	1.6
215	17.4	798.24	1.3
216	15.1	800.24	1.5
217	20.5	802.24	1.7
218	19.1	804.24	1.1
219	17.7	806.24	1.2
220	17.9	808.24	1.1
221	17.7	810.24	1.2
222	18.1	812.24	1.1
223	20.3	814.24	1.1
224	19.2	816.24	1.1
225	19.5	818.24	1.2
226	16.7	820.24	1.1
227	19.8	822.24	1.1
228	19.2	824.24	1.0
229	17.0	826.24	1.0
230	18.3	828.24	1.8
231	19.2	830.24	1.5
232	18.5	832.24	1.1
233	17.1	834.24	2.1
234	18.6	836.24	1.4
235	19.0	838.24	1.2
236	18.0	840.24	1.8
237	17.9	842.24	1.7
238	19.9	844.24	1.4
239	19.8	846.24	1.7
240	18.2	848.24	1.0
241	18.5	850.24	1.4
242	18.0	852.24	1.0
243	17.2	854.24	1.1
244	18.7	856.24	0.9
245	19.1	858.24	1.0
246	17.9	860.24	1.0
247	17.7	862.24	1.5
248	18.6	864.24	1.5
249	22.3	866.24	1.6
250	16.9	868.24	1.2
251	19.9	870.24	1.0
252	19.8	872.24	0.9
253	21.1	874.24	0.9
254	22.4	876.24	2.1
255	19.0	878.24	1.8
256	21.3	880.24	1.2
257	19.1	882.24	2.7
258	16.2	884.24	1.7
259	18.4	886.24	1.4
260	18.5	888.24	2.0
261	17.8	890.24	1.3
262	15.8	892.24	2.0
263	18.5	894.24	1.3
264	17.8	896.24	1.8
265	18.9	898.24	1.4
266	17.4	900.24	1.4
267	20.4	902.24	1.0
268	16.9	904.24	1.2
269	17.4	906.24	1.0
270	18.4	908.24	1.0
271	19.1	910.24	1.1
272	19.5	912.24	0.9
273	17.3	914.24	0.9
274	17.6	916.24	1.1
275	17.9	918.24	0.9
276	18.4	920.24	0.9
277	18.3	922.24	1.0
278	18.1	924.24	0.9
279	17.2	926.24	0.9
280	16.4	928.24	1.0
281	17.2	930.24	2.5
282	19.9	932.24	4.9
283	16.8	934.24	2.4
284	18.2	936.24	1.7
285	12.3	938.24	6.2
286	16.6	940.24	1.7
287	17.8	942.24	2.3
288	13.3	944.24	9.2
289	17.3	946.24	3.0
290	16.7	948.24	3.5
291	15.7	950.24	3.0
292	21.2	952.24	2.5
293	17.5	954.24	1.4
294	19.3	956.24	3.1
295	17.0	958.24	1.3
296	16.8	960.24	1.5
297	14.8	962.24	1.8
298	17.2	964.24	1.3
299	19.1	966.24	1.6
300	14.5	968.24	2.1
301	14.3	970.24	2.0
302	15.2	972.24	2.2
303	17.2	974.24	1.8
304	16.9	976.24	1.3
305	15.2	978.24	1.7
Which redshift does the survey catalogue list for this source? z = 0.50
